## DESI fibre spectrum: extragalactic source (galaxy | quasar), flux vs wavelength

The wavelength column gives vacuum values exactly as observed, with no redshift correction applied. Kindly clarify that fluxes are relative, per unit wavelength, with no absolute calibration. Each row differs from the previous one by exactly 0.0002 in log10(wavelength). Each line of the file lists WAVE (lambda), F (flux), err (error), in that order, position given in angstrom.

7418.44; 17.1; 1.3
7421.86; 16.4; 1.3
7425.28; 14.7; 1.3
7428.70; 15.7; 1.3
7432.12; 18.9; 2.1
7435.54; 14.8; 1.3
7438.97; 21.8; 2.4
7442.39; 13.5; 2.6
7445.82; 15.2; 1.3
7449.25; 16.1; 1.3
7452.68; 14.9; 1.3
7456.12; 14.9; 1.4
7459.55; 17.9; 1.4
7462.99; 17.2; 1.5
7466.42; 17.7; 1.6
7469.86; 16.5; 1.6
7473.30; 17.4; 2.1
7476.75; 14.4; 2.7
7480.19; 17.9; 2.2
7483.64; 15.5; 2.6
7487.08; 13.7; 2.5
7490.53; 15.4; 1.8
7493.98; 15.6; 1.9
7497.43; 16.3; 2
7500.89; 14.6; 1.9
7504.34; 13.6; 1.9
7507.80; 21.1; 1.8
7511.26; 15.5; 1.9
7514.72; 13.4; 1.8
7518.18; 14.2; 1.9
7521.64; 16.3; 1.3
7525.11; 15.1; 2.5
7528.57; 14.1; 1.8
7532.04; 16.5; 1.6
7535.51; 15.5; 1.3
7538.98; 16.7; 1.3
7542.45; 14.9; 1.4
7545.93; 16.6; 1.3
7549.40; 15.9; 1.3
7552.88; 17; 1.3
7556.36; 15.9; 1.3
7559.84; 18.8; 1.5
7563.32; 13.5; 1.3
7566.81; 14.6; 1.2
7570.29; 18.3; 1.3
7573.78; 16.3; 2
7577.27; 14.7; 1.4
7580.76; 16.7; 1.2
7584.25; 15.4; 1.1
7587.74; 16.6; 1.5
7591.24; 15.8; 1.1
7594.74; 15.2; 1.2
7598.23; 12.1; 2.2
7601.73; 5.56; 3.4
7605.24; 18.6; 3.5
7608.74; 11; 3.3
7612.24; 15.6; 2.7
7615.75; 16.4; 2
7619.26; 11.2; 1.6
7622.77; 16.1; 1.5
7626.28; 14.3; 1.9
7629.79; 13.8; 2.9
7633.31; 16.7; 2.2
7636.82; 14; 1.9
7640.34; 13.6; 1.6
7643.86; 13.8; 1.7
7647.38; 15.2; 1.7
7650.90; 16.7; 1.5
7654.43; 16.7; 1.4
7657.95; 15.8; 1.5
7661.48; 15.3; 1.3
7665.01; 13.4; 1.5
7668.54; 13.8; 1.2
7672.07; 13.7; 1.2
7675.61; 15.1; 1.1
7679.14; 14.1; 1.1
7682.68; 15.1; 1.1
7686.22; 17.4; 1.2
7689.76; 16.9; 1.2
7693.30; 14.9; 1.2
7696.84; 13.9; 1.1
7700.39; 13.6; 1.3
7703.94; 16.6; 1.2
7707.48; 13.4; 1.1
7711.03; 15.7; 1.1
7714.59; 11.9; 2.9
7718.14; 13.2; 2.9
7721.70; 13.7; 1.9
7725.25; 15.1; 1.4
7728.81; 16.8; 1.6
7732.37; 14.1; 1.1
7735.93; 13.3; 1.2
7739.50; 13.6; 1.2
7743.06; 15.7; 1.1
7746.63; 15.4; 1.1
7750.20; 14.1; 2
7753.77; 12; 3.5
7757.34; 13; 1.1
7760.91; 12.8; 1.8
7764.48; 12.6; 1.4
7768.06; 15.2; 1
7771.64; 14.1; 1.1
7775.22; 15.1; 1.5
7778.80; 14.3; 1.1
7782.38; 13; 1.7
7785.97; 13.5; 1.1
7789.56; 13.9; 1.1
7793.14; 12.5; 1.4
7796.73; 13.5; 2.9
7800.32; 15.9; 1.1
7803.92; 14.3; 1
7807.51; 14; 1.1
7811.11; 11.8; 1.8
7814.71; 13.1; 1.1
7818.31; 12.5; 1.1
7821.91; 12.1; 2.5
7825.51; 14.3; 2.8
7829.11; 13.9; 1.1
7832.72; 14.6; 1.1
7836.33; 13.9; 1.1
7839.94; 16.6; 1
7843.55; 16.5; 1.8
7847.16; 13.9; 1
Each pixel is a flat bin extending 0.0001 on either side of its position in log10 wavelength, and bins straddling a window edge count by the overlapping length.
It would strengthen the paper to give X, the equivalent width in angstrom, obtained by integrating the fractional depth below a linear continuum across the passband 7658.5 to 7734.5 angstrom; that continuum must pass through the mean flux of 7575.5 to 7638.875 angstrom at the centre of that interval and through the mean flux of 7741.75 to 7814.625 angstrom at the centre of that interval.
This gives -3.03 angstrom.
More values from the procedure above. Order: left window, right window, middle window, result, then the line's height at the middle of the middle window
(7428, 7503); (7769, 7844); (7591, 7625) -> 3.5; 15.2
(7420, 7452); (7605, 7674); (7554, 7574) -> -1.3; 15.3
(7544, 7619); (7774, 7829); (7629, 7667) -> -0.9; 14.7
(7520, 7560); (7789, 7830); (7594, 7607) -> 2.3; 15.4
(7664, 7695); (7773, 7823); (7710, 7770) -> 1.1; 14.3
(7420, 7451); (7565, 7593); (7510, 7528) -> 1.5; 16.2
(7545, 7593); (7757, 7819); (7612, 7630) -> 1.2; 15.5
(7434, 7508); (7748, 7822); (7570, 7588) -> -1.1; 15.2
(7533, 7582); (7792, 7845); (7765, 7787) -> 0.3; 14.3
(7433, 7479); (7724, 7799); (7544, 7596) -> -2.0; 15.5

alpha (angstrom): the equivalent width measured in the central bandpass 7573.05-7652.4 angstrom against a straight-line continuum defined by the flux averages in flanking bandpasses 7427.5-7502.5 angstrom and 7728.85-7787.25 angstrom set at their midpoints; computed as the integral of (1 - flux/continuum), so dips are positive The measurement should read 2.7 angstrom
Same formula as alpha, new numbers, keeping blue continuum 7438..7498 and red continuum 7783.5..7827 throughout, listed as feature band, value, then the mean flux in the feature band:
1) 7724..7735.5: -0.87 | 15.1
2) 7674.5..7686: -0.53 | 15.1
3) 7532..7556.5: -0.92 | 16.1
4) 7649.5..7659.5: -1.20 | 16.4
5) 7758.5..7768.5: 0.36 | 13.3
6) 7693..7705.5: -0.36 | 14.7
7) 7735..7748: -0.56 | 14.5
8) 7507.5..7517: -0.04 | 15.9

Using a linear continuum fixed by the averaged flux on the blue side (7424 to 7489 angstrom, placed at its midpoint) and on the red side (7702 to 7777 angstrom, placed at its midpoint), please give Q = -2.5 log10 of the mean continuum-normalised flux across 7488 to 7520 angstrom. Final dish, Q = 0.03 mag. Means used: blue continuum 16.3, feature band 15.5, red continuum 14.2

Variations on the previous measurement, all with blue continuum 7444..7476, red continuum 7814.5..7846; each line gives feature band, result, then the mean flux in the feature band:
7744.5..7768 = 0.089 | 13.5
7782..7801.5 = 0.057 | 13.7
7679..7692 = -0.071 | 16.1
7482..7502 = 0.067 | 15.2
